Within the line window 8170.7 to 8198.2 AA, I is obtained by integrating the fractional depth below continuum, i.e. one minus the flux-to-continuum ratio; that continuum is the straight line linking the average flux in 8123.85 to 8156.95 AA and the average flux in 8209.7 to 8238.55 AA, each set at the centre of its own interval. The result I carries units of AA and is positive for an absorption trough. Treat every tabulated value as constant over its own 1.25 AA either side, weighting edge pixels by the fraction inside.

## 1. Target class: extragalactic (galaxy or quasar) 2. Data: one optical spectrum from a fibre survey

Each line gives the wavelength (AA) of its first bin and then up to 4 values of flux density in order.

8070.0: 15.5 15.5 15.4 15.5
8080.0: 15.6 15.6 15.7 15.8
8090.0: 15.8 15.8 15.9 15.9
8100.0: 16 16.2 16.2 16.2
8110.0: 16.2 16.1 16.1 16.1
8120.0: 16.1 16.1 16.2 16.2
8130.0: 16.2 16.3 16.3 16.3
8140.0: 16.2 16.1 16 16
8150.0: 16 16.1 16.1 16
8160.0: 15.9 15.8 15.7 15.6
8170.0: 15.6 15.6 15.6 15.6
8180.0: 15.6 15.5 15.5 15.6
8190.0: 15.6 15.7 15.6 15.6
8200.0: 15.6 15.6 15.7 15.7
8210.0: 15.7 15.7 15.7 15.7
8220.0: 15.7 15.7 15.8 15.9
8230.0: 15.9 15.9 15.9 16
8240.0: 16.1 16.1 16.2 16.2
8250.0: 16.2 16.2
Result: 0.6 AA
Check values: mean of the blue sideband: 16.2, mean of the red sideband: 15.8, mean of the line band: 15.6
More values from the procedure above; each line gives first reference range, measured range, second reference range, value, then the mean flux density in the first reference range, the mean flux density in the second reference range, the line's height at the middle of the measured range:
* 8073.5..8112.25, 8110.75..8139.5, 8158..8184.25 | -0.7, 15.9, 15.7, 15.8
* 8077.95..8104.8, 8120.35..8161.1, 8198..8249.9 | -0.7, 15.8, 15.8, 15.8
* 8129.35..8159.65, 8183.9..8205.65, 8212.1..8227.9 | 0.4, 16.1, 15.7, 15.9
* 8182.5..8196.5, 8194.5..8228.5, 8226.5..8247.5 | 0.2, 15.6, 16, 15.8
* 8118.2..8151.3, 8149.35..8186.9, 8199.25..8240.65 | 0.6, 16.2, 15.8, 16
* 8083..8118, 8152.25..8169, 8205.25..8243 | 0.0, 16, 15.8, 15.9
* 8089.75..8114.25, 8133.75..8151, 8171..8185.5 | -0.4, 16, 15.6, 15.8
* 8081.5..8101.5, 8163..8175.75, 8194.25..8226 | 0.1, 15.8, 15.7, 15.7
